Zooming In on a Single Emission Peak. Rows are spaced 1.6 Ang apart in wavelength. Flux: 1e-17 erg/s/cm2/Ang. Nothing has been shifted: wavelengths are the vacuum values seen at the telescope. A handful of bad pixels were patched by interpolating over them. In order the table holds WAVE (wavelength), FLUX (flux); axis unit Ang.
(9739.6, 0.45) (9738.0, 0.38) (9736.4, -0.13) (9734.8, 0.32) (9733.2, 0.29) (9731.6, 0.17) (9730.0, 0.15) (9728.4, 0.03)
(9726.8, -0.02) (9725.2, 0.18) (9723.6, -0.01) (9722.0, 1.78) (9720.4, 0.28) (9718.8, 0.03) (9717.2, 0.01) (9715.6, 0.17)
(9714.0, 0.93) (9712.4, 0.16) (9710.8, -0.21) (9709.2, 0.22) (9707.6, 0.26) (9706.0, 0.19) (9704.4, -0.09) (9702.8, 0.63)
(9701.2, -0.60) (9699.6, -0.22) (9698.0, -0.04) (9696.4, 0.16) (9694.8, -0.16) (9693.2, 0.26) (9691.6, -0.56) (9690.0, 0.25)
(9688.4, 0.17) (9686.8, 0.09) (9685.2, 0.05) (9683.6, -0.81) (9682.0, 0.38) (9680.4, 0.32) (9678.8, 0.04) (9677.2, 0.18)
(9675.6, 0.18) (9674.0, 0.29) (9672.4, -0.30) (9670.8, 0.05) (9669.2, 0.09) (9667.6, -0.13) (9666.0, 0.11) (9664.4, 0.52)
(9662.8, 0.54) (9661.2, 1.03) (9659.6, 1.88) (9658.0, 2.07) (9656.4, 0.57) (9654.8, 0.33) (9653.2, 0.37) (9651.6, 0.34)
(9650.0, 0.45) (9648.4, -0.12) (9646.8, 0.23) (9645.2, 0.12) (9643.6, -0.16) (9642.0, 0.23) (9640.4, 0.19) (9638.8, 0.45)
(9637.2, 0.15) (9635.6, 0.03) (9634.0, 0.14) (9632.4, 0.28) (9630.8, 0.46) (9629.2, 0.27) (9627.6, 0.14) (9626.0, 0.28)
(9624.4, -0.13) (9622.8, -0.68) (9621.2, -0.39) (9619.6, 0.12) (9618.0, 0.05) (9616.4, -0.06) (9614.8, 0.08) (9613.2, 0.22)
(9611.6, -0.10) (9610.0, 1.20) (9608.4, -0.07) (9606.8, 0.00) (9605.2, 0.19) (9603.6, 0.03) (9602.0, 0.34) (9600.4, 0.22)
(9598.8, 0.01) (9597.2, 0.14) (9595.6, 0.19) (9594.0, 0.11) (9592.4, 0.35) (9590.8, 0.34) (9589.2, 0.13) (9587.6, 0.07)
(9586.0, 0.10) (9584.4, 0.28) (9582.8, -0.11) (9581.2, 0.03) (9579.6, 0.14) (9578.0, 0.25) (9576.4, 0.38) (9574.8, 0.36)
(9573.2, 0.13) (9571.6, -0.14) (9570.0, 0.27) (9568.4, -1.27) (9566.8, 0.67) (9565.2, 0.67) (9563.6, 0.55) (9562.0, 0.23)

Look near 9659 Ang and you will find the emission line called [O III] 5007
